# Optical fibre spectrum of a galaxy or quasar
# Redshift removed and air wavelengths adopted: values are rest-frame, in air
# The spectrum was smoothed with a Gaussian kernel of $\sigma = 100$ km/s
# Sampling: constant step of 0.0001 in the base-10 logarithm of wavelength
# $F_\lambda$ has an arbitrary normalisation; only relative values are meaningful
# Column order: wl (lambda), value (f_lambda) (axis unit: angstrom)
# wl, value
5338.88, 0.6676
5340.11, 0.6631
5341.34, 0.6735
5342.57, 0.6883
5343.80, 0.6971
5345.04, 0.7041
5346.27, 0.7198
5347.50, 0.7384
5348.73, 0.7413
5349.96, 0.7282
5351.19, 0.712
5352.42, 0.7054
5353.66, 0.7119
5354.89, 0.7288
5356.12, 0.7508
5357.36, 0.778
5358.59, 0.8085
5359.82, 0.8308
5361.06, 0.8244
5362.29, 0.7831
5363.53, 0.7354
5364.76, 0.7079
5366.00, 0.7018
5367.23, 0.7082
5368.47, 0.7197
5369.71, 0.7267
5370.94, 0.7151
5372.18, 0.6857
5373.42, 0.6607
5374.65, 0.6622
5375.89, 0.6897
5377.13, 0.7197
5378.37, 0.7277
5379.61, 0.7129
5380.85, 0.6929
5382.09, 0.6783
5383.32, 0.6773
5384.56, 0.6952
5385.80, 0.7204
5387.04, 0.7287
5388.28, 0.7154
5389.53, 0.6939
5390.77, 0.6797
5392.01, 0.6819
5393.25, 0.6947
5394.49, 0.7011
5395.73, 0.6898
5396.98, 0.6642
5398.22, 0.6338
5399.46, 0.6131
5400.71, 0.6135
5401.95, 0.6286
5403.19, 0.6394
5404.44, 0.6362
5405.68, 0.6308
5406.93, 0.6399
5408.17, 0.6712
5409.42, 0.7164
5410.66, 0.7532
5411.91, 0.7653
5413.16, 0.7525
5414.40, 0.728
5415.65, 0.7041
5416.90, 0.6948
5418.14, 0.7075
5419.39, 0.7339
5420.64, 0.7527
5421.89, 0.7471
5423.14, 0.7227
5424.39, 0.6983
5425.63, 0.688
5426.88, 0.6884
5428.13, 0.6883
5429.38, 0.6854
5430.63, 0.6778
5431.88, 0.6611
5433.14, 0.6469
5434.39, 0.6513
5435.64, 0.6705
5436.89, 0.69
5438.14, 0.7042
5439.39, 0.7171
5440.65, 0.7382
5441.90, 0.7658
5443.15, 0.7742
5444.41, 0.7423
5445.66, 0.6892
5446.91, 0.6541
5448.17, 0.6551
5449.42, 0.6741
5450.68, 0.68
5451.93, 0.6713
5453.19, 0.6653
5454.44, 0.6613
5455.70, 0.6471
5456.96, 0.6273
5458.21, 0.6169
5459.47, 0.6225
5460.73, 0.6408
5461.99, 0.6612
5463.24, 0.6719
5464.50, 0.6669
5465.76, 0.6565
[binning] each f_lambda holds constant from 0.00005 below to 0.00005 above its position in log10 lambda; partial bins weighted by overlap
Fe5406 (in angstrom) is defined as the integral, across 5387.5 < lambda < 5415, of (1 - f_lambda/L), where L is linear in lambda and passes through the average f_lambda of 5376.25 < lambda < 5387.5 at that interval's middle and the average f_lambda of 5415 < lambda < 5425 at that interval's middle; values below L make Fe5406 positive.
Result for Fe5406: 1.3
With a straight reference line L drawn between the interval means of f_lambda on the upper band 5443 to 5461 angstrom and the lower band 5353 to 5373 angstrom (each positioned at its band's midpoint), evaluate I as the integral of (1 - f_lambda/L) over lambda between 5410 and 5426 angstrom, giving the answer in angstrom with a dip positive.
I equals -0.7 angstrom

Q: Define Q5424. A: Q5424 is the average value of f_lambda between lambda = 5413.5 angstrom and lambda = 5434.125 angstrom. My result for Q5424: 0.701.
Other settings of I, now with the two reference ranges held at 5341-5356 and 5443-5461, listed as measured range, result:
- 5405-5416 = -0.34 angstrom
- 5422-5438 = -0.18 angstrom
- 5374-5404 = 0.62 angstrom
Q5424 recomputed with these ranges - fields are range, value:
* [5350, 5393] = 0.72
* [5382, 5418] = 0.685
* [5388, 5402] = 0.668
